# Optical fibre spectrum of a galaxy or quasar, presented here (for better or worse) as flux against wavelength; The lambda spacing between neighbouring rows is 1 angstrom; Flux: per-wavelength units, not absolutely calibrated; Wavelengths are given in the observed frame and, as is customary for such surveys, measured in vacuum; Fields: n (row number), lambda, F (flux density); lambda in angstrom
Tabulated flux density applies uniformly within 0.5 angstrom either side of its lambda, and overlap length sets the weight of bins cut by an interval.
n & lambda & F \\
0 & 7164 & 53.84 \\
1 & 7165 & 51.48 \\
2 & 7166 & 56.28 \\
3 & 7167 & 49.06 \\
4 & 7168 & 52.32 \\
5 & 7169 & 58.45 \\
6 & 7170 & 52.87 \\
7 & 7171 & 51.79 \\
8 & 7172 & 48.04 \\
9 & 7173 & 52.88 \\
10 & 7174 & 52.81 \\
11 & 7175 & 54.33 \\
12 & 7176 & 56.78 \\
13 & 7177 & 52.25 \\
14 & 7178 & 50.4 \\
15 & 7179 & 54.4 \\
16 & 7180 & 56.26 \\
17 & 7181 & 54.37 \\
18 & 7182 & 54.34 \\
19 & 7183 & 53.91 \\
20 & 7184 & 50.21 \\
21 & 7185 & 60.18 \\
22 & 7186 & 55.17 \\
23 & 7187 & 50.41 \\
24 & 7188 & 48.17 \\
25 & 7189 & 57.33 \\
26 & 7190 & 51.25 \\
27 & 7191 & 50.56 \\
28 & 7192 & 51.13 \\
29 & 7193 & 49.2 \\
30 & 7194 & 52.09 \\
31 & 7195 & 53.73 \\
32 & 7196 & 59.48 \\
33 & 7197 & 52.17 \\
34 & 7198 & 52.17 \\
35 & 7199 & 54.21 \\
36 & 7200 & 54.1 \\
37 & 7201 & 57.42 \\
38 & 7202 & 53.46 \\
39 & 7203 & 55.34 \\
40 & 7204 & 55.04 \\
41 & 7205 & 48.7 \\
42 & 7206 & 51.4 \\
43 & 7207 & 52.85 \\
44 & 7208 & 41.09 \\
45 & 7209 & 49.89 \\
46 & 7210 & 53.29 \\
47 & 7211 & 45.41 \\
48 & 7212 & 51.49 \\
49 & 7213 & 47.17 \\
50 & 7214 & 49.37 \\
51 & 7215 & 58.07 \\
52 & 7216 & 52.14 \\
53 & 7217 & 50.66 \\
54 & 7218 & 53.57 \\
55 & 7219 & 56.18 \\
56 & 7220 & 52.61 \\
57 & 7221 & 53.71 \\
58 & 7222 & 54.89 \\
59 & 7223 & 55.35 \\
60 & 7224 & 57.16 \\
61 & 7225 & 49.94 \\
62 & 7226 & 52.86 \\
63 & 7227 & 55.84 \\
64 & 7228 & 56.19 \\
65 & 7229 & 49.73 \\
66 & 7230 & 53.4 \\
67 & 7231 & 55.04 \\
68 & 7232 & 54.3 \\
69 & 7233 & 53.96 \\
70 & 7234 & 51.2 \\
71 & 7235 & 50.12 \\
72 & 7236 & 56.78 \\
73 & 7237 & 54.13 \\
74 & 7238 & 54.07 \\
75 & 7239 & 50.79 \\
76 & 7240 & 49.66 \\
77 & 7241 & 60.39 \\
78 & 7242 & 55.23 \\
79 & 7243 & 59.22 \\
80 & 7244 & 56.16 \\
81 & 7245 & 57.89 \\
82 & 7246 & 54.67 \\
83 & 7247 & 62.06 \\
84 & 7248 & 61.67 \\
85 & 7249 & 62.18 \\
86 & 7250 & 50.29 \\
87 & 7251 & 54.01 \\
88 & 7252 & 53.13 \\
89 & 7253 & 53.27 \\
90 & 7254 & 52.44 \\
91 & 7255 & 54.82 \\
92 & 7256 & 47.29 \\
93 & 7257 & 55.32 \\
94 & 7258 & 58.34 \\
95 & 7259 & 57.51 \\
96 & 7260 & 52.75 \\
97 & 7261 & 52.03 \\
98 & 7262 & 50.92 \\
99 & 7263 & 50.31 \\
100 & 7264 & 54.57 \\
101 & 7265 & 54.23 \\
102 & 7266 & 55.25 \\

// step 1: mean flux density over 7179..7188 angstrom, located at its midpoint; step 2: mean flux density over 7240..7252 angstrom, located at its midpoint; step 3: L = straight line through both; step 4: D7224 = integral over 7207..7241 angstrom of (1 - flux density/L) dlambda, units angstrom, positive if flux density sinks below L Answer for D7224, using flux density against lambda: 2.1 angstrom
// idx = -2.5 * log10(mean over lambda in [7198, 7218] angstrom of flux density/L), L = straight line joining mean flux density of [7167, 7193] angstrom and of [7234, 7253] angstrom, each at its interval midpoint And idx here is 0.050 mag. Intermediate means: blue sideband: 53.1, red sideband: 55.5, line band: 51.7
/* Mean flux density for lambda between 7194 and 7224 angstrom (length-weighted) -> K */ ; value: 52.7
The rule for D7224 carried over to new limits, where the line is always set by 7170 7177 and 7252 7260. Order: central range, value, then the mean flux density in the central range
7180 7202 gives -0.2 angstrom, 53.5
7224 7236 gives 0.1 angstrom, 53.3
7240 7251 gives -0.7 angstrom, 57.4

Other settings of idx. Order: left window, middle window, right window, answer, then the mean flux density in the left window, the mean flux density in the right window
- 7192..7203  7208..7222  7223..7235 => 0.04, 53.8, 53.5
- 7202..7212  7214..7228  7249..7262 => -0.05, 50.5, 53.7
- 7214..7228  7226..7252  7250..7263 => -0.03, 54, 53.2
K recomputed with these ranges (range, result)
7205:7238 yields 52.5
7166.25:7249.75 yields 53.5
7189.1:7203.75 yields 53.4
